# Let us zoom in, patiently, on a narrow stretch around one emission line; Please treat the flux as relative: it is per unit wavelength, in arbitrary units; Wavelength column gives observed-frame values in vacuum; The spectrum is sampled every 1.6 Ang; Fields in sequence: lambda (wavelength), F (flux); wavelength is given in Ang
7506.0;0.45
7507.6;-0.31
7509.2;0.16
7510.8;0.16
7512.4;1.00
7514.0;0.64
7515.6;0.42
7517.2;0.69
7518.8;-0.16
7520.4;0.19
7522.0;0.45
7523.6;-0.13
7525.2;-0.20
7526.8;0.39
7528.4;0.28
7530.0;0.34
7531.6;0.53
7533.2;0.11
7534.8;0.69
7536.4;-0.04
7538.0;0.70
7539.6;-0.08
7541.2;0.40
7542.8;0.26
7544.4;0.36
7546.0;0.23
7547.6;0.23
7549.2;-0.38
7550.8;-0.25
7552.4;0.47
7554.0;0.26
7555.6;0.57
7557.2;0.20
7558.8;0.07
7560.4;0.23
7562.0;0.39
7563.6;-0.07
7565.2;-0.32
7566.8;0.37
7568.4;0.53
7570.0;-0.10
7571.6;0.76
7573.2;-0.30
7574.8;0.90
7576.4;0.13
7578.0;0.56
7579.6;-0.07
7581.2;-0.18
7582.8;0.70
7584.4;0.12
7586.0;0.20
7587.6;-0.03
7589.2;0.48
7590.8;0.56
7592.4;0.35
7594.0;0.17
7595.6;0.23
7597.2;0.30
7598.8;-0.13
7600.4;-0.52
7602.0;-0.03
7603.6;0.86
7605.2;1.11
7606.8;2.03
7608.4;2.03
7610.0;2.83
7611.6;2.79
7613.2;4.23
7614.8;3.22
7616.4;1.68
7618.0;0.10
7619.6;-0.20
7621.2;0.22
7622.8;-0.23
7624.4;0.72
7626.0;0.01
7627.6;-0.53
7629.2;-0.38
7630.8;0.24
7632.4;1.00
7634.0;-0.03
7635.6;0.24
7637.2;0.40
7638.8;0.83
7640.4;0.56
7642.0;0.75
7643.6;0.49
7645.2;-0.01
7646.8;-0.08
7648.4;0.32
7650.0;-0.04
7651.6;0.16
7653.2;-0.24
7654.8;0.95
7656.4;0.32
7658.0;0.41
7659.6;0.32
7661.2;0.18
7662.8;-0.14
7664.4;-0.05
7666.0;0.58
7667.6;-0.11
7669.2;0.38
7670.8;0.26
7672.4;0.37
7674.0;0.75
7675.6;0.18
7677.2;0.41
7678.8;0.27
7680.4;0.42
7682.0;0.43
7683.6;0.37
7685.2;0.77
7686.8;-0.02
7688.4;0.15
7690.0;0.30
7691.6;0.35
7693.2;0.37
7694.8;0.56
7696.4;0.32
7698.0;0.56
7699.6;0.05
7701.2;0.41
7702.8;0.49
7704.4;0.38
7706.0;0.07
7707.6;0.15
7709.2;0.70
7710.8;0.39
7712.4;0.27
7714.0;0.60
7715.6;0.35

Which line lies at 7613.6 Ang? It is [O II]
